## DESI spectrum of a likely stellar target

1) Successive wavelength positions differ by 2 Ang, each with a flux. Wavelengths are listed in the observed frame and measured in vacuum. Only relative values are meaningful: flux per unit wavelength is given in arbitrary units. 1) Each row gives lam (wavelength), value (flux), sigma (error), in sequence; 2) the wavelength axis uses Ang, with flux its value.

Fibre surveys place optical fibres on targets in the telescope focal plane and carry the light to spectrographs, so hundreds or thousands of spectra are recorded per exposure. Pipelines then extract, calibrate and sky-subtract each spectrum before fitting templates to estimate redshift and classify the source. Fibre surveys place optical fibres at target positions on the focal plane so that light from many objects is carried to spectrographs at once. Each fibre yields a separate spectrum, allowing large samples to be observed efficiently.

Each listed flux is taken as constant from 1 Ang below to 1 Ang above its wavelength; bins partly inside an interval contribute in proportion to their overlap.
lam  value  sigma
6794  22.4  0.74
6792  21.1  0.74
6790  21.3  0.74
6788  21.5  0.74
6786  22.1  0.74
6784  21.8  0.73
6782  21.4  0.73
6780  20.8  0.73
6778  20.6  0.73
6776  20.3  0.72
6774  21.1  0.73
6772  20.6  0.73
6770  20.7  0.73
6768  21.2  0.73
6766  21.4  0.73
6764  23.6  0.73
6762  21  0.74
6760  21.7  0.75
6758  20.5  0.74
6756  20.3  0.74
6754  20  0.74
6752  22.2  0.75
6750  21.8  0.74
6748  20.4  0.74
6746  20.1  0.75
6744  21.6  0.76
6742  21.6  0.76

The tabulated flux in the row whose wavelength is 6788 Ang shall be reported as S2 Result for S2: 21.5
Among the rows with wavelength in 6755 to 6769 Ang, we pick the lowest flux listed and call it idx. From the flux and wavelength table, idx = 20.3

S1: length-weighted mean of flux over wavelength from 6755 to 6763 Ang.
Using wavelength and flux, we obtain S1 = 20.9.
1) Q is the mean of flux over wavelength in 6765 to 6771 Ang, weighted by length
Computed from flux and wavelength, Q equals 21.1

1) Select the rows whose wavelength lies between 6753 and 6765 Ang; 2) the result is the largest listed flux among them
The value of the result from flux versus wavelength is 23.6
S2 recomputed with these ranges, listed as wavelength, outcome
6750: 21.8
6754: 20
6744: 21.6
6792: 21.1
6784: 21.8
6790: 21.3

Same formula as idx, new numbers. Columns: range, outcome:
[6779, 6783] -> 20.8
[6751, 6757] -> 20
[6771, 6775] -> 20.6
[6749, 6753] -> 21.8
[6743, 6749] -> 20.1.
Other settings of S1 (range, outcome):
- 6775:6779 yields 20.5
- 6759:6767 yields 21.9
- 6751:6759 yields 20.8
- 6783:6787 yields 22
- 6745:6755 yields 20.9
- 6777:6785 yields 21.2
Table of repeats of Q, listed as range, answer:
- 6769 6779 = 20.7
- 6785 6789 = 21.8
